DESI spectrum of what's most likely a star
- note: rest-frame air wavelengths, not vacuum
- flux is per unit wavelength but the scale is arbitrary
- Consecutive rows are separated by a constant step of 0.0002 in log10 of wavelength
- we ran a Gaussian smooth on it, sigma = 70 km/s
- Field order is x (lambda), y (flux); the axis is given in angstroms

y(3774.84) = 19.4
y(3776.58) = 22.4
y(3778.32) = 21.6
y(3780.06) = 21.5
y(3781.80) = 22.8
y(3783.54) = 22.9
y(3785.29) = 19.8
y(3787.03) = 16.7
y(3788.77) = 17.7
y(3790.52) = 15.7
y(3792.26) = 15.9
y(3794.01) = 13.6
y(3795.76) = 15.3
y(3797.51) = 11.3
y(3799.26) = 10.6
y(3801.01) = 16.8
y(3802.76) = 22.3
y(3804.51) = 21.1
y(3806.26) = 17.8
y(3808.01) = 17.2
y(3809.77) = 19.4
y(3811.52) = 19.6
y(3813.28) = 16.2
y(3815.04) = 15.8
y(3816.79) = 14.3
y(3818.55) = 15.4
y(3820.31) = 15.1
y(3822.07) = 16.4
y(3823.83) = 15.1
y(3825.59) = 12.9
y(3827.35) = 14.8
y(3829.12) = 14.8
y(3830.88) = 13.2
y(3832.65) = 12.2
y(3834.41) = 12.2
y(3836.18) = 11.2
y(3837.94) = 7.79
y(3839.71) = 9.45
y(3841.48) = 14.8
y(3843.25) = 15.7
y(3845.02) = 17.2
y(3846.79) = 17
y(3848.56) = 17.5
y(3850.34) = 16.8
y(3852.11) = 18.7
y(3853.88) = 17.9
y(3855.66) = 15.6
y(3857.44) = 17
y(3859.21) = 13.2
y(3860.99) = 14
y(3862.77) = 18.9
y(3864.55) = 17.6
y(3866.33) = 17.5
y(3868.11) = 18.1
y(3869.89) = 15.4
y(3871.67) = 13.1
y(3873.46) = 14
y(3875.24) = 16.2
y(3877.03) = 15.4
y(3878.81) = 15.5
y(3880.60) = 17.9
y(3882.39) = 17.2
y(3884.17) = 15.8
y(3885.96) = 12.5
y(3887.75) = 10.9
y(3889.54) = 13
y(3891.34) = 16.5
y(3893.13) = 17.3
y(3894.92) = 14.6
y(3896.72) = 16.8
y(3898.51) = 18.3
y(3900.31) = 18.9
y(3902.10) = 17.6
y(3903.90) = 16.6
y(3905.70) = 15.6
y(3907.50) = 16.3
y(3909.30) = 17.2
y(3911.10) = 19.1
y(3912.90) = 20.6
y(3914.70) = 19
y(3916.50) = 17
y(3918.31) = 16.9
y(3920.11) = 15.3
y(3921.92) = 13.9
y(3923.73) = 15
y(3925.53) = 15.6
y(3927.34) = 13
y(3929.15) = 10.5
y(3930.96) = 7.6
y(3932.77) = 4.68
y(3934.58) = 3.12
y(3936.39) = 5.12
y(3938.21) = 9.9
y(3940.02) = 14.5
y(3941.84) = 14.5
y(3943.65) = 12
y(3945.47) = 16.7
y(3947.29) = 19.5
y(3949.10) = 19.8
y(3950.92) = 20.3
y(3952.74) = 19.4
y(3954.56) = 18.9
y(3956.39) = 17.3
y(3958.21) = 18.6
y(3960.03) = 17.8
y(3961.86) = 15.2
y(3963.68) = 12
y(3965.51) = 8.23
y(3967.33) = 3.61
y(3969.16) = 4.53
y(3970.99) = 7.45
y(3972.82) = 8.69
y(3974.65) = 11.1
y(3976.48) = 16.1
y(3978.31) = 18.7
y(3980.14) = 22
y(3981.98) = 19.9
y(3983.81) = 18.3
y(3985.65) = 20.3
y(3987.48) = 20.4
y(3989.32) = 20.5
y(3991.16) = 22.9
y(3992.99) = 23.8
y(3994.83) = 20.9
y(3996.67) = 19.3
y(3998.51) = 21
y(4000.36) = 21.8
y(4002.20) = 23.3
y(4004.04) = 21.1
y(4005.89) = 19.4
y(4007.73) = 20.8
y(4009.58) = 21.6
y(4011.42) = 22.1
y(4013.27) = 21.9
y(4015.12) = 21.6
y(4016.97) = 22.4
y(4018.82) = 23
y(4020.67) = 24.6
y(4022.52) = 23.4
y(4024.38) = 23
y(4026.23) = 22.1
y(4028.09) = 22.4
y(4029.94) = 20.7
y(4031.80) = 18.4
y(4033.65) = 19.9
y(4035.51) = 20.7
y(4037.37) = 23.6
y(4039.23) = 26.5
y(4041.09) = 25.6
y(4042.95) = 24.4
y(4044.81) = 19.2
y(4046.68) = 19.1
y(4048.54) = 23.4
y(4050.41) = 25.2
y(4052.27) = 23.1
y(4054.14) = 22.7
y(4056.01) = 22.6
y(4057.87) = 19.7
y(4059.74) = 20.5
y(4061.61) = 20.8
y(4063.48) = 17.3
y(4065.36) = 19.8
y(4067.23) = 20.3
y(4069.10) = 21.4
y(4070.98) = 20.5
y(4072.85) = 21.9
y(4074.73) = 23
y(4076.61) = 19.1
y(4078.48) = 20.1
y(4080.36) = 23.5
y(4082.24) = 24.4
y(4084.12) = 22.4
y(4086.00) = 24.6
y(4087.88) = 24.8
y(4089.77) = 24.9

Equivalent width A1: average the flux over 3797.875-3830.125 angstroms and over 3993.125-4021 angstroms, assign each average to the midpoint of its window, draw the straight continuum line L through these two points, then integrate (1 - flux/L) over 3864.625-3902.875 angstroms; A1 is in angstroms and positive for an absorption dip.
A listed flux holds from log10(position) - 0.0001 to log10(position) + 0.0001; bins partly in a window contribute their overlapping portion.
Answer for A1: 5.0 angstroms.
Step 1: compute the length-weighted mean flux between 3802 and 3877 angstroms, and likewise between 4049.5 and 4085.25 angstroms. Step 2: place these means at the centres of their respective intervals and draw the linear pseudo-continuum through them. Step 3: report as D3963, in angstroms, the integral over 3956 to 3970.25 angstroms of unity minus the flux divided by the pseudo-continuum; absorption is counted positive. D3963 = 5.2 angstroms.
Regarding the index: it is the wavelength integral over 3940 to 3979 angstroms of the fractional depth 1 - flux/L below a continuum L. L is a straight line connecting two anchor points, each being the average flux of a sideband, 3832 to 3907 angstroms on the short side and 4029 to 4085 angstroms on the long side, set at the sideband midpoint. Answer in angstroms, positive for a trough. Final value 8.7 angstroms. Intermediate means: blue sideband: 15.5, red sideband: 21.7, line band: 14.3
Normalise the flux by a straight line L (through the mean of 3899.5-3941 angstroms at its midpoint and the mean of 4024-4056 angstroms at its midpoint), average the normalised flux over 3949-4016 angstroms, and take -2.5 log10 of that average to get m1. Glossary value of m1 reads 0.04 mag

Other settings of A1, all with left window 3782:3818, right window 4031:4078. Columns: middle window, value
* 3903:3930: 4.24 angstroms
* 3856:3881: 3.21 angstroms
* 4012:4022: -0.87 angstroms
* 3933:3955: 6.23 angstroms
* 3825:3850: 5.71 angstroms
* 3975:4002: 0.12 angstroms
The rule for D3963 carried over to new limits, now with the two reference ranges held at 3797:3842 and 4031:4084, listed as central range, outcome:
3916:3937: 7.6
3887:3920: 1.1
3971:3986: 2.5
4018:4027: -1.1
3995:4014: -1.0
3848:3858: -0.9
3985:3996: -0.9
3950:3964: 0.9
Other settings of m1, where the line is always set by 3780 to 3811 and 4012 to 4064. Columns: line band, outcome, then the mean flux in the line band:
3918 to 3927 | 0.303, 15.1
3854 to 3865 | 0.168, 16.1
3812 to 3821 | 0.159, 15.5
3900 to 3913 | 0.126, 17.5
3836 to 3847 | 0.363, 13.2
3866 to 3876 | 0.213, 15.6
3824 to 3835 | 0.327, 13.5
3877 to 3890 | 0.284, 14.8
